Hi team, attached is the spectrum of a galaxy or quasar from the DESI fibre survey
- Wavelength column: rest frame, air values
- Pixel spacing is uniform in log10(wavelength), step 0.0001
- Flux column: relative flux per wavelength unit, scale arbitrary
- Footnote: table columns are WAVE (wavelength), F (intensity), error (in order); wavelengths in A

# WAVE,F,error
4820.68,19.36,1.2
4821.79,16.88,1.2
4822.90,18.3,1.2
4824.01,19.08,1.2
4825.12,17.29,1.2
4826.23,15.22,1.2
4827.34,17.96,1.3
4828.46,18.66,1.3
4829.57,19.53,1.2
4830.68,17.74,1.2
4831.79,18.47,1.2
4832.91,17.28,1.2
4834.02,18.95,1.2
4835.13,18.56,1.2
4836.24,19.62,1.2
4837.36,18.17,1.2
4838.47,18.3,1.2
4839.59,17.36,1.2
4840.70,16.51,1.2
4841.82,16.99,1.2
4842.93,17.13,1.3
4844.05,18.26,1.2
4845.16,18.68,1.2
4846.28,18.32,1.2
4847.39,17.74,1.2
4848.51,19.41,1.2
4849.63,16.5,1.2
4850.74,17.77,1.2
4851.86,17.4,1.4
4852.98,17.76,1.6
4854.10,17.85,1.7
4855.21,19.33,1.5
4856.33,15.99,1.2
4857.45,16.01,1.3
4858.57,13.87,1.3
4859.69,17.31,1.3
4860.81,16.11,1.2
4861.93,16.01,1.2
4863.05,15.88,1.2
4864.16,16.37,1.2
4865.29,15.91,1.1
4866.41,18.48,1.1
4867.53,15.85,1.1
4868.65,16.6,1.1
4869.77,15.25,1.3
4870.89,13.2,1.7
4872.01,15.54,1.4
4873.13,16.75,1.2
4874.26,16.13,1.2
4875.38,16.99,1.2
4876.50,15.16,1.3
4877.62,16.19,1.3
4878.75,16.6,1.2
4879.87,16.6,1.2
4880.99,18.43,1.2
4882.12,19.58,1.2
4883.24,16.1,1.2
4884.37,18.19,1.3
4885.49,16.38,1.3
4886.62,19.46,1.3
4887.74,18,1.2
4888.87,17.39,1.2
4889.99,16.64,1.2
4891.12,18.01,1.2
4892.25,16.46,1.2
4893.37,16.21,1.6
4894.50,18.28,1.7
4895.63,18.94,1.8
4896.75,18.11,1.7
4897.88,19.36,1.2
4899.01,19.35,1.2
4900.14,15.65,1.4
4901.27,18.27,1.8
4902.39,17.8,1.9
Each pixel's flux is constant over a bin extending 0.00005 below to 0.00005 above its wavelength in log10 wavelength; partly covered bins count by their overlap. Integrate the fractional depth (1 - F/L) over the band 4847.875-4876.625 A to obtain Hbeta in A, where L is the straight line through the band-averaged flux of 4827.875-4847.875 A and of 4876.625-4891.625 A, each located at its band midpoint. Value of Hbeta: 2.0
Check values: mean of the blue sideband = 18.1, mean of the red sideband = 17.4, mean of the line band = 16.5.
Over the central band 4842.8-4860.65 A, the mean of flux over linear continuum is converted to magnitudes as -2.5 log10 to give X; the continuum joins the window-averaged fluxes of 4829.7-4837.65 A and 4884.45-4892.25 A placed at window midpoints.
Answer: 0.05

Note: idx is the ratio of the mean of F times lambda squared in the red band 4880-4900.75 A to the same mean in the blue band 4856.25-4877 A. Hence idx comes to 1.1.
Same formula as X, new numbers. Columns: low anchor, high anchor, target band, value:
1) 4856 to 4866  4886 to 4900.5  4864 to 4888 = 0.01 mag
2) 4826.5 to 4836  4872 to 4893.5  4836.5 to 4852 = 0.01 mag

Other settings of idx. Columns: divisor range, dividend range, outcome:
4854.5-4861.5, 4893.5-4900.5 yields 1.12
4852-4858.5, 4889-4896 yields 1.03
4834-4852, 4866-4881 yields 0.91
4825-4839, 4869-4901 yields 0.96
